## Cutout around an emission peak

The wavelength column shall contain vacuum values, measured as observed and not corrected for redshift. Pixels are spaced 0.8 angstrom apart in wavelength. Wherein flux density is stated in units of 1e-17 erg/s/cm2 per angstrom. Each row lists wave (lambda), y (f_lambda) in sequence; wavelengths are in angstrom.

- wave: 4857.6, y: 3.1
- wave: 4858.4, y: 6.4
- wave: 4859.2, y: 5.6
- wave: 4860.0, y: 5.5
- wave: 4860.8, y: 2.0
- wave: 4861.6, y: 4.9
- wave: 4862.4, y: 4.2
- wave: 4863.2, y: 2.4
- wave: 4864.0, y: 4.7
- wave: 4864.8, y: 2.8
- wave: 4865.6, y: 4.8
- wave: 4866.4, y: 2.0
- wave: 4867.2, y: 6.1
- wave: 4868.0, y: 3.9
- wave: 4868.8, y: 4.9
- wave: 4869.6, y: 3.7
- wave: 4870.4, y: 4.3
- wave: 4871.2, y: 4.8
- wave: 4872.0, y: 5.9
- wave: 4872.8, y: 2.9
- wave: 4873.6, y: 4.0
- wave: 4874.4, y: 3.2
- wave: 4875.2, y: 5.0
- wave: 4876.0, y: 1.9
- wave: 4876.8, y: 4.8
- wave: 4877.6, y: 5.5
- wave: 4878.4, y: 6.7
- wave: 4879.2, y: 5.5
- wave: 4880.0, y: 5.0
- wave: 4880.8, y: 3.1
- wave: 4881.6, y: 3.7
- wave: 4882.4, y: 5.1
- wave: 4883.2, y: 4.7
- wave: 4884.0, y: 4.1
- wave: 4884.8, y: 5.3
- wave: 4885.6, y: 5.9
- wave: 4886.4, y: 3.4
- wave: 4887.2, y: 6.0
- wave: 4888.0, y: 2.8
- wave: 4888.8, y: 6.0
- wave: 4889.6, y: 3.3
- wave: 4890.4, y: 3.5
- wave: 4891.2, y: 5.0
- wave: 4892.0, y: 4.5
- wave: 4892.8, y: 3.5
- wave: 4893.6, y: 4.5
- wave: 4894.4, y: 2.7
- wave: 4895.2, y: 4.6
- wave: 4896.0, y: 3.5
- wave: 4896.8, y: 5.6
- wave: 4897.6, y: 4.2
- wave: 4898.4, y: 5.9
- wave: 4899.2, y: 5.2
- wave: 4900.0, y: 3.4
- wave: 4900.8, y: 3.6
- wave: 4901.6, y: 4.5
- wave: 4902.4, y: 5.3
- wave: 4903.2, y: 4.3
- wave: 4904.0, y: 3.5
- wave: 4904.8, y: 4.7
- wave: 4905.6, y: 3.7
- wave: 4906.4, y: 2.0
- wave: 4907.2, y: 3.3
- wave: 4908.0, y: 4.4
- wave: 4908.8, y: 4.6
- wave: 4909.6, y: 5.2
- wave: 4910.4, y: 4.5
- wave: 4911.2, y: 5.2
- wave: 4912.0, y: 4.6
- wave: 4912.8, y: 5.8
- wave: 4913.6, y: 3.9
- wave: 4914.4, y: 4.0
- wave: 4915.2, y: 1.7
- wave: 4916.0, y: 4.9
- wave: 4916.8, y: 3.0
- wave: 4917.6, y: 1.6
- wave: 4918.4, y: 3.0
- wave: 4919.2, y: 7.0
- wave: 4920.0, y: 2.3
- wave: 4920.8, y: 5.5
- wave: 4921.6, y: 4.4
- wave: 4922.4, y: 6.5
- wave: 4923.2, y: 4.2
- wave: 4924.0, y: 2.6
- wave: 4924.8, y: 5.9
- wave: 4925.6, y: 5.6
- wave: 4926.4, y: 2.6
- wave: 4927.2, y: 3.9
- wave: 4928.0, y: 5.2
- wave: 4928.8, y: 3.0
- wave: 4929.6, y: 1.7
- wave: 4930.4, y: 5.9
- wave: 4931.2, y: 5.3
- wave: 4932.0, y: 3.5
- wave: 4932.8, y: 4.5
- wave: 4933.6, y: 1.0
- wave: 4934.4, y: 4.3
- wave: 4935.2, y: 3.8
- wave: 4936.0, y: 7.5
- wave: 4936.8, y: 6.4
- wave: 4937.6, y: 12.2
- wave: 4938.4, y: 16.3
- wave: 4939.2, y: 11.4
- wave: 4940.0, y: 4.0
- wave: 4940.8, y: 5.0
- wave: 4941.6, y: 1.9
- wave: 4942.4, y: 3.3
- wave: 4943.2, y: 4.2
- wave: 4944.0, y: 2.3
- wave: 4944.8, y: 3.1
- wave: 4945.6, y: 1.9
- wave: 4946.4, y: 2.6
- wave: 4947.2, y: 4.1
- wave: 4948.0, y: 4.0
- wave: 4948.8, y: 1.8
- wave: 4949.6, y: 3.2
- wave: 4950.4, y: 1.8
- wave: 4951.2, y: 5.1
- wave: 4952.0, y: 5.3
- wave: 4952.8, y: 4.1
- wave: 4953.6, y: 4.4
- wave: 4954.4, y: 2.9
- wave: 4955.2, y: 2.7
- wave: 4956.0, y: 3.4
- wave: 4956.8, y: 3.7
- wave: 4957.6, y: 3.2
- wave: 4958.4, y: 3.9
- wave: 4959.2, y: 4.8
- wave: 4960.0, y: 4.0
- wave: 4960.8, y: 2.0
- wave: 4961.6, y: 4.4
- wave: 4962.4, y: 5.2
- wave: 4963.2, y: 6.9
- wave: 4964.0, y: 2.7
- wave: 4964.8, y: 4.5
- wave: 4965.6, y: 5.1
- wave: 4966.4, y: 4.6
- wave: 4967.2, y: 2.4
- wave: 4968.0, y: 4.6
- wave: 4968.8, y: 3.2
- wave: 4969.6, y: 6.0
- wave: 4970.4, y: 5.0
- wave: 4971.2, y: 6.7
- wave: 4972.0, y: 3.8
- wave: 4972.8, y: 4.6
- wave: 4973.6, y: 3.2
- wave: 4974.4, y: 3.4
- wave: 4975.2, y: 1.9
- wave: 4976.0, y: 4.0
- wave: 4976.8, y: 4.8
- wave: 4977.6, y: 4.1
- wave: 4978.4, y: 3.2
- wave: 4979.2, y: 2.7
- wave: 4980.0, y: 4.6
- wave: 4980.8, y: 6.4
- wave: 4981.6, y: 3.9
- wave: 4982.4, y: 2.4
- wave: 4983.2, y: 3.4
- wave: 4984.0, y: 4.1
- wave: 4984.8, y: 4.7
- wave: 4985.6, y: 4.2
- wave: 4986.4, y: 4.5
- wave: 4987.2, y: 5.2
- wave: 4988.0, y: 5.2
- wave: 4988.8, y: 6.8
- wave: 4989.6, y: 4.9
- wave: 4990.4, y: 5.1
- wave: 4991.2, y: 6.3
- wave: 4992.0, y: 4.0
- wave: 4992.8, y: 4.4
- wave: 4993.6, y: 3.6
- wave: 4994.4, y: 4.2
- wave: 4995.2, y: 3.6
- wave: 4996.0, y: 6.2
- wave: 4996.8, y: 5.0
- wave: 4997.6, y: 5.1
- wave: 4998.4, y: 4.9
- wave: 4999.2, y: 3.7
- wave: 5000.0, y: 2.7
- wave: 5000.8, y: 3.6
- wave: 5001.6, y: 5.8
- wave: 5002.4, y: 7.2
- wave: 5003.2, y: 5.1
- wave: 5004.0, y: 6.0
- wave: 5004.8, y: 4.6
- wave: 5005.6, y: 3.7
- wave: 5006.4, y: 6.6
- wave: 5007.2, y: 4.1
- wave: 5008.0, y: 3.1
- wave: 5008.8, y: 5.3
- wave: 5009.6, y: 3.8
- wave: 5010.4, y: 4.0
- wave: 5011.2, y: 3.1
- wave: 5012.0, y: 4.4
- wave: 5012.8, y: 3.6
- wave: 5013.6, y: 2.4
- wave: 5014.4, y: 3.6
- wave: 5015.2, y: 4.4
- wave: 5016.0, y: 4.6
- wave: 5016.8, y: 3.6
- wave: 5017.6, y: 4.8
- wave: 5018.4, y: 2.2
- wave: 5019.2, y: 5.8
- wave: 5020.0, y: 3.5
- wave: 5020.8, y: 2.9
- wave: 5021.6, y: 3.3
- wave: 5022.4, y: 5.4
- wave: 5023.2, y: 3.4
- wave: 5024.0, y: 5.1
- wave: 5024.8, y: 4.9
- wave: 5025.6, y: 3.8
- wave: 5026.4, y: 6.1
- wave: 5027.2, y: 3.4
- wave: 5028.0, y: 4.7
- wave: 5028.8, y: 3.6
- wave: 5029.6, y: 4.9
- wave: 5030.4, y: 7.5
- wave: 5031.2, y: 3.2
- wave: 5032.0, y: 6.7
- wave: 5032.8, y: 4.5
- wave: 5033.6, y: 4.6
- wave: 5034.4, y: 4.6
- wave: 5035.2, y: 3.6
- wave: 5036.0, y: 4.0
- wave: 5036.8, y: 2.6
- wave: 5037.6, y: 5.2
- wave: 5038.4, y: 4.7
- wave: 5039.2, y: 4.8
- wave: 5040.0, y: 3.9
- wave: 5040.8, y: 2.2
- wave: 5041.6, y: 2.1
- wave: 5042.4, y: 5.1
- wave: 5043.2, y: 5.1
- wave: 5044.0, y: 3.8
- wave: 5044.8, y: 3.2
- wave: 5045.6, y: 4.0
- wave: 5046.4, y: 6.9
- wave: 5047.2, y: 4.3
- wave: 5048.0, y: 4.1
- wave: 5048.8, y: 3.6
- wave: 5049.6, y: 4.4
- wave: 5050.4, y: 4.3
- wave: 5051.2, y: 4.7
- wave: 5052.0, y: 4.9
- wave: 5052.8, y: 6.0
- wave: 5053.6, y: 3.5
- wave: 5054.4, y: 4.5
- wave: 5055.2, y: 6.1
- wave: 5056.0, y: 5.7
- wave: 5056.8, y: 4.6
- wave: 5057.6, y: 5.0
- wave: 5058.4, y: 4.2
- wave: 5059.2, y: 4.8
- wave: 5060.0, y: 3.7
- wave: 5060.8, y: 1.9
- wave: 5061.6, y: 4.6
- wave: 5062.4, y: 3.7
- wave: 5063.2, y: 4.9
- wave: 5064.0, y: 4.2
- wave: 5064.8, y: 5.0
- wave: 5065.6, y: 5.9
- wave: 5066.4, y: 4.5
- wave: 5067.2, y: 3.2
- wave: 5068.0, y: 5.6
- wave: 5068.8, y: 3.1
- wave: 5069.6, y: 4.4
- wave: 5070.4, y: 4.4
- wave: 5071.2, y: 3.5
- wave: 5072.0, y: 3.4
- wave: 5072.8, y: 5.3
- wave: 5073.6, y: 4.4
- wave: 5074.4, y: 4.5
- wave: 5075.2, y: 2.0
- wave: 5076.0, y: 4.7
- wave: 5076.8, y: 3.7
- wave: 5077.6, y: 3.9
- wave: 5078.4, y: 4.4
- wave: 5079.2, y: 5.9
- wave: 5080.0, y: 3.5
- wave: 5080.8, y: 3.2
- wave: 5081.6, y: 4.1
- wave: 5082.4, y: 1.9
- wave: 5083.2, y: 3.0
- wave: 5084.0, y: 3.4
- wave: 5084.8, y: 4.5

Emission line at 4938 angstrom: H-gamma 4340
